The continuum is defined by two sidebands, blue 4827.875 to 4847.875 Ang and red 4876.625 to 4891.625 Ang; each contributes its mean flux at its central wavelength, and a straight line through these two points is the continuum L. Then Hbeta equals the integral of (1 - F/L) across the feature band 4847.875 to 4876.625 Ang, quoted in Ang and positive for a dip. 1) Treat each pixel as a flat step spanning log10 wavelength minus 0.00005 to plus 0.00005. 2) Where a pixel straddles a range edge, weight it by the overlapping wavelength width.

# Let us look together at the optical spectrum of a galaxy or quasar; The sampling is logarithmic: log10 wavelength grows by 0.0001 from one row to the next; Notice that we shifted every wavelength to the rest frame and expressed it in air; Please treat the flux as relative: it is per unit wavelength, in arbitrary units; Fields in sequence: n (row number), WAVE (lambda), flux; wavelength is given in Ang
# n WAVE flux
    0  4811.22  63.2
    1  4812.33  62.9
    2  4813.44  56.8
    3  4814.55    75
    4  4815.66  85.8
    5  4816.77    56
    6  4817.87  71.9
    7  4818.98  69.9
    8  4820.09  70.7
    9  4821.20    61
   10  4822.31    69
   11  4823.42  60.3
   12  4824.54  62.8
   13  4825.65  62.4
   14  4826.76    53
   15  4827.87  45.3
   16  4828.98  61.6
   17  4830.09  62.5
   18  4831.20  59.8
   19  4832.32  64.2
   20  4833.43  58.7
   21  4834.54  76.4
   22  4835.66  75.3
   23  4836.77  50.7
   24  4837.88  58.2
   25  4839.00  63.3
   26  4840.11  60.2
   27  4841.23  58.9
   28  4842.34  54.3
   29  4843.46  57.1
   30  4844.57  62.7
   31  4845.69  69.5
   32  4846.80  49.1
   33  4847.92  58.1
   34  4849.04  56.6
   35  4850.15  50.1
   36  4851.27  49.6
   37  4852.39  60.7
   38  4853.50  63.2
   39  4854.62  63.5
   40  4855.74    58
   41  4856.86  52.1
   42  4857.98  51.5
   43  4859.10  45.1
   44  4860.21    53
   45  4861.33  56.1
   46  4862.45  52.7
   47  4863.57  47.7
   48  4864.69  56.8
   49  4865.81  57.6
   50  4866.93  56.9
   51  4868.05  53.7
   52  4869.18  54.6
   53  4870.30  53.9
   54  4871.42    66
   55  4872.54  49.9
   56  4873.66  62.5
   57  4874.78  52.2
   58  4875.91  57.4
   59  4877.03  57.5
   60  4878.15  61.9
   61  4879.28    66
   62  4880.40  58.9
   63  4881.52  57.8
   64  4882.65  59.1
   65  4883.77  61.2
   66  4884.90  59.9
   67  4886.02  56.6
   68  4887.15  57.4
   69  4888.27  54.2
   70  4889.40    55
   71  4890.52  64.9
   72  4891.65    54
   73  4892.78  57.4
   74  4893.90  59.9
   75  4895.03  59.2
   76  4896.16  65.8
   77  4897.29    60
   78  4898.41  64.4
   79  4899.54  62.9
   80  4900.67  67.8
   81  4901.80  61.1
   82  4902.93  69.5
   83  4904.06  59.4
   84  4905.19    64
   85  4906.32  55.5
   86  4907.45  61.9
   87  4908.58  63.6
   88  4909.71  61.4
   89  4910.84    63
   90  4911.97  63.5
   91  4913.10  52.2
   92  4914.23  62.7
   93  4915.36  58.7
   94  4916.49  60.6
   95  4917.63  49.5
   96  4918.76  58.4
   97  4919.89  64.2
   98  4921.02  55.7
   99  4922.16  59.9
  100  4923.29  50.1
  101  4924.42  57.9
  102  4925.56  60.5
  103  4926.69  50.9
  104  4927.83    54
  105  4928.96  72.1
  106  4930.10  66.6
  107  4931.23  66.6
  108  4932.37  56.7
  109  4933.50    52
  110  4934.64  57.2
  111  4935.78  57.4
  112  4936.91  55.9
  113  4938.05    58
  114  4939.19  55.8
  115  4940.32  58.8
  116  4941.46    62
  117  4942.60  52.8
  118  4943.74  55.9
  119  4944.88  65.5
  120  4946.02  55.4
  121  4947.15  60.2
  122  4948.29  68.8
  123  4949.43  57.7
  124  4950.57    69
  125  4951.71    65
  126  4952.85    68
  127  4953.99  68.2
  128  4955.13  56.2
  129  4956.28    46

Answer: 2.2 Ang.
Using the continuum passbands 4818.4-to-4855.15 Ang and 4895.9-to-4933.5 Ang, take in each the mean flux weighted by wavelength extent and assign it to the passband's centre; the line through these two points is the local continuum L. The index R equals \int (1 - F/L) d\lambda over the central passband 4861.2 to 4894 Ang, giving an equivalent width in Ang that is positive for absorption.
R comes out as 1.7 Ang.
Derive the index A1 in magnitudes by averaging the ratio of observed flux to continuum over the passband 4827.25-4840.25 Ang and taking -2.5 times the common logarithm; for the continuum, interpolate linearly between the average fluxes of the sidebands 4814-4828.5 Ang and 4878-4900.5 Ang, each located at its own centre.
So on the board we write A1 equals 0.04 mag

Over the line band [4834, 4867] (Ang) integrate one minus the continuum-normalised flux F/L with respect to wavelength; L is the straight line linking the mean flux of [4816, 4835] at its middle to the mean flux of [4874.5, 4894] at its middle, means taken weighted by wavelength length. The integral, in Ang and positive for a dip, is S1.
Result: 1.9 Ang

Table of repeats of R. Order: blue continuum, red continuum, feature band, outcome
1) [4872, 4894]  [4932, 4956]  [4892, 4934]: -0.9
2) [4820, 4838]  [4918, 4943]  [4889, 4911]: -0.8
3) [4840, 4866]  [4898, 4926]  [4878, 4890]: -0.1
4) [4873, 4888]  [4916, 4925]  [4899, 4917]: -1.3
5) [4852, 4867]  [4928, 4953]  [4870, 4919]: -1.9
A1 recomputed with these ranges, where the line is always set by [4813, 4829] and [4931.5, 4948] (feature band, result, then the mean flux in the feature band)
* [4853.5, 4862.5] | 0.14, 54.6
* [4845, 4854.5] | 0.09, 57.5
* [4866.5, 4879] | 0.08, 57.1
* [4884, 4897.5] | 0.03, 58.7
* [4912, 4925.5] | 0.02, 57.6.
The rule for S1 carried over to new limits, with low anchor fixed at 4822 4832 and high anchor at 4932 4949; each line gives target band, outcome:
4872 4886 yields 0.1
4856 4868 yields 1.2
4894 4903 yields -0.7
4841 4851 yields 0.4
